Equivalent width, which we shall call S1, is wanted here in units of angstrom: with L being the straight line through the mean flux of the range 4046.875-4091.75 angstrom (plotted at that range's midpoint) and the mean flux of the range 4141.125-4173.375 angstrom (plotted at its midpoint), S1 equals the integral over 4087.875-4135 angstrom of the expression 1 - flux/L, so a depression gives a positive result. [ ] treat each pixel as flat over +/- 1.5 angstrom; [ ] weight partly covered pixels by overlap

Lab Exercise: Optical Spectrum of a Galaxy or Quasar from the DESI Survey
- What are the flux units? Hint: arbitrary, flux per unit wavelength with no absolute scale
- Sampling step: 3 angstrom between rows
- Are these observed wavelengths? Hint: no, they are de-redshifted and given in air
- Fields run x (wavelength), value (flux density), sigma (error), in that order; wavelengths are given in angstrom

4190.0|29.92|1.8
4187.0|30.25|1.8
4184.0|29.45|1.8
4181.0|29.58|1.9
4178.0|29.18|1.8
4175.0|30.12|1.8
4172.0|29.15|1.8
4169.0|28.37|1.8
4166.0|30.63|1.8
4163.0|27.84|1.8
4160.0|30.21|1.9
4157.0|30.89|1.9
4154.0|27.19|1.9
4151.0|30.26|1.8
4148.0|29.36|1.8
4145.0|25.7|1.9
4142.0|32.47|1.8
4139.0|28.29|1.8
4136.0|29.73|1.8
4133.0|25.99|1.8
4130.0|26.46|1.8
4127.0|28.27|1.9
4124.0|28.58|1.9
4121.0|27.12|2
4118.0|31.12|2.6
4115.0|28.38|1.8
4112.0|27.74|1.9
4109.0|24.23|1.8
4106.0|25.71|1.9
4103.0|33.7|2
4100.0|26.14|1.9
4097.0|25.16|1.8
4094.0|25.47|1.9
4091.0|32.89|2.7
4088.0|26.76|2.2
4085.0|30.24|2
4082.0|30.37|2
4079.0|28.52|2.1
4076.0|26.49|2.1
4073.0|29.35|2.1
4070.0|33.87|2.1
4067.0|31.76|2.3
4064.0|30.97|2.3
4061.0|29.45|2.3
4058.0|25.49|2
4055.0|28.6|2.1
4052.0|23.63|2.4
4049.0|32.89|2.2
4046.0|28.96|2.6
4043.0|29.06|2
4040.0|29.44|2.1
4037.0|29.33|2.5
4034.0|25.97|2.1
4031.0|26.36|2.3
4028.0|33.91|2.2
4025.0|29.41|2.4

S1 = 2.4 angstrom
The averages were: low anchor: 29.4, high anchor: 29.2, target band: 27.8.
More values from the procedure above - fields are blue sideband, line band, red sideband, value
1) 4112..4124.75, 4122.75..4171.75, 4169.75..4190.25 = 0.6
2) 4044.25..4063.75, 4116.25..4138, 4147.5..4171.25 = 0.6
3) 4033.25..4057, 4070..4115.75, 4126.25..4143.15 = 0.4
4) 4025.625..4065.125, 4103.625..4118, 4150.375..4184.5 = 0.8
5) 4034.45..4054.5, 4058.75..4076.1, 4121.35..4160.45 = -1.0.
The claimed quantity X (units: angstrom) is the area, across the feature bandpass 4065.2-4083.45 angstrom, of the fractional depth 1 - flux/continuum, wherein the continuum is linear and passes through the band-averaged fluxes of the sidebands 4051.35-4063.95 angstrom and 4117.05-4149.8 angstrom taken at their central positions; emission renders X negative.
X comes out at -1.6 angstrom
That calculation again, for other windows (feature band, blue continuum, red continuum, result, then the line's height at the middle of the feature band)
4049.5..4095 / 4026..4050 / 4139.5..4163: 0.5 angstrom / 29.4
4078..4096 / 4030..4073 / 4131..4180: 0.1 angstrom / 29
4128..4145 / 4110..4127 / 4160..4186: 0.2 angstrom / 28.7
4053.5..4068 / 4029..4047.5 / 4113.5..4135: -0.5 angstrom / 28.3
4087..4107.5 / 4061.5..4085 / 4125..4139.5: 0.8 angstrom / 29.2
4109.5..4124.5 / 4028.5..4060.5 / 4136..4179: 0.3 angstrom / 28.9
